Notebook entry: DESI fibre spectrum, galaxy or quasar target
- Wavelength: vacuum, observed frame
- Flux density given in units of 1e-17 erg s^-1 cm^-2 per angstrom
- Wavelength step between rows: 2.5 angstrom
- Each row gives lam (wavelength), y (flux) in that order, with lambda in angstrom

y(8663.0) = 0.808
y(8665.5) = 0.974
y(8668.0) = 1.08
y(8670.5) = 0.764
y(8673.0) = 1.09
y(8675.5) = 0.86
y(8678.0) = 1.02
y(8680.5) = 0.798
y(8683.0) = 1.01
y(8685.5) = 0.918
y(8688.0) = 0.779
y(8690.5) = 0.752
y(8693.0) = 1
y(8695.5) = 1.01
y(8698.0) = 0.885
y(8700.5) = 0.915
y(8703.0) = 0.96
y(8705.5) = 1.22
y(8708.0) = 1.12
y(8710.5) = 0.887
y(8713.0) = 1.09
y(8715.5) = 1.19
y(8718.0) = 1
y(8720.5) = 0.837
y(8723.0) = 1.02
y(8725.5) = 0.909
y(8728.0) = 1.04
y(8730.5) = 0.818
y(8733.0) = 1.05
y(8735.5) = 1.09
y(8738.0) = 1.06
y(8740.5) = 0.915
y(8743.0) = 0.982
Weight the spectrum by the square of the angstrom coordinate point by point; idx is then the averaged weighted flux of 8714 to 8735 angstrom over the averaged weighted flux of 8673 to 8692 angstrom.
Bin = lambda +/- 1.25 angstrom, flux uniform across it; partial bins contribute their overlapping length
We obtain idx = 1.1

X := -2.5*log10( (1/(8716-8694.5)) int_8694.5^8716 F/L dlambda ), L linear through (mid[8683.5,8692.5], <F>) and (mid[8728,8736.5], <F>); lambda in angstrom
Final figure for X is -0.137 mag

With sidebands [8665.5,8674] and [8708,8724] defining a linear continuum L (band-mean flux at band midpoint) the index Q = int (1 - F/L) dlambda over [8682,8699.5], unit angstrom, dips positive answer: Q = 1.5 angstrom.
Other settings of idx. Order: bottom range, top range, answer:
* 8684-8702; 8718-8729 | 1.07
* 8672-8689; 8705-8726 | 1.12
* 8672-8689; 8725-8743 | 1.08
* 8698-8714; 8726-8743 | 0.98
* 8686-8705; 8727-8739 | 1.12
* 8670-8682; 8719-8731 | 1.03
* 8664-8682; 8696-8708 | 1.08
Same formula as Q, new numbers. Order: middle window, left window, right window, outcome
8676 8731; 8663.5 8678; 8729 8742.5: 0.38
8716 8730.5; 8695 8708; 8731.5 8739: 1.12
